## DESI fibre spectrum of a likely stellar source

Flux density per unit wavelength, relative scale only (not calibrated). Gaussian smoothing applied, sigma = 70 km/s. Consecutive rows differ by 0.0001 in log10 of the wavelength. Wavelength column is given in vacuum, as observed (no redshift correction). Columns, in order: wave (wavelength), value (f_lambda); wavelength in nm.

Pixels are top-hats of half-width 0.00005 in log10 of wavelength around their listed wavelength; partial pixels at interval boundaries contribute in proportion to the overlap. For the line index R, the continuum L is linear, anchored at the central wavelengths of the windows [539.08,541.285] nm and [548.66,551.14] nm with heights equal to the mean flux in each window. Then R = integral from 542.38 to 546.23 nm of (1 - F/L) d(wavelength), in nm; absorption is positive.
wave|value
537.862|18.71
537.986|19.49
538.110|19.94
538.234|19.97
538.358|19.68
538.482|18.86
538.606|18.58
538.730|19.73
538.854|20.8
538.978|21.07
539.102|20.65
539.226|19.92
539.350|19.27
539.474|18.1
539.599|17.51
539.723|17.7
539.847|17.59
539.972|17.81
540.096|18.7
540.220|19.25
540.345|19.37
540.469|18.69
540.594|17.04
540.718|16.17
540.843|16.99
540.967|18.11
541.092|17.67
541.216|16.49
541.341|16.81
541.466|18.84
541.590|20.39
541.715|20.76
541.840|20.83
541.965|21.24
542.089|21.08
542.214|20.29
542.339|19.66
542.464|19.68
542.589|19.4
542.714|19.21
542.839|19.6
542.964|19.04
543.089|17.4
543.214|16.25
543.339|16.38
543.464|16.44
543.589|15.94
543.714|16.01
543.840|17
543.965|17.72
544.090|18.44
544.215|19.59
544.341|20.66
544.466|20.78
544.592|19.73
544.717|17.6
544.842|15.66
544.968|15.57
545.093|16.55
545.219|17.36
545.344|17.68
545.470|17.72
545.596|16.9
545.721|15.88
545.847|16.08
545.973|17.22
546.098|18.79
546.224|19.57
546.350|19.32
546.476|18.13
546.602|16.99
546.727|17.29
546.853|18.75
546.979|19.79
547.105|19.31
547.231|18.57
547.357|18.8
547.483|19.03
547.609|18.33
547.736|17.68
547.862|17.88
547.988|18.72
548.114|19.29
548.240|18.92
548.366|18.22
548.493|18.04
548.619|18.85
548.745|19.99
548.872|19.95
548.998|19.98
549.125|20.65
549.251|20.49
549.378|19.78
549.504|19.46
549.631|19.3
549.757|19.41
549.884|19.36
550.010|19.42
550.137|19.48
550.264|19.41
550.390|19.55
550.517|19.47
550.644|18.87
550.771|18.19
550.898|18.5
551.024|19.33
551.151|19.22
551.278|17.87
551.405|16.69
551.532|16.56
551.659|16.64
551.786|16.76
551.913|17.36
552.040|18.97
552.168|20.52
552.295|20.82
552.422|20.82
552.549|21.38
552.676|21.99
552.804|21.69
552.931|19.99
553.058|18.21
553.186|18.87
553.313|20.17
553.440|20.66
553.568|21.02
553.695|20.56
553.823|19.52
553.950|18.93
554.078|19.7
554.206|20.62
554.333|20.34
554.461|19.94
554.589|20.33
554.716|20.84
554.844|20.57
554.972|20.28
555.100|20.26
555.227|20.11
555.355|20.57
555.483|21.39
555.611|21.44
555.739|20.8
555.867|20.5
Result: 0.19 nm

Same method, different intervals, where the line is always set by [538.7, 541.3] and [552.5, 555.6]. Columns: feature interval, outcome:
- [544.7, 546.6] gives 0.189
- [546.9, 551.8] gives 0.206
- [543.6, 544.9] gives 0.055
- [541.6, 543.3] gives -0.068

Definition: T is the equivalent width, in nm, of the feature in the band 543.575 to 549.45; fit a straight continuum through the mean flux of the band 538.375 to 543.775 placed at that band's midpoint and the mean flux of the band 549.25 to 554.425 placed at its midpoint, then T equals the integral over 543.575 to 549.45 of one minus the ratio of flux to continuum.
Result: 0.211 nm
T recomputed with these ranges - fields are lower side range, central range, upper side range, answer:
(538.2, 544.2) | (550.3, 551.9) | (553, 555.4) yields 0.13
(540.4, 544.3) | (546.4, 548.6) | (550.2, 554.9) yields 0.05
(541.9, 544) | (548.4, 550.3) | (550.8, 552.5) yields -0.11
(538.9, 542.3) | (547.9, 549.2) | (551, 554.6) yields 0.00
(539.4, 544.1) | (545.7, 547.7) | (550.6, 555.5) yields 0.06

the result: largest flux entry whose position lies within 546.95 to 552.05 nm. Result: 20.65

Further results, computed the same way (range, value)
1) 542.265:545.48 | 20.78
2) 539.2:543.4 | 21.24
